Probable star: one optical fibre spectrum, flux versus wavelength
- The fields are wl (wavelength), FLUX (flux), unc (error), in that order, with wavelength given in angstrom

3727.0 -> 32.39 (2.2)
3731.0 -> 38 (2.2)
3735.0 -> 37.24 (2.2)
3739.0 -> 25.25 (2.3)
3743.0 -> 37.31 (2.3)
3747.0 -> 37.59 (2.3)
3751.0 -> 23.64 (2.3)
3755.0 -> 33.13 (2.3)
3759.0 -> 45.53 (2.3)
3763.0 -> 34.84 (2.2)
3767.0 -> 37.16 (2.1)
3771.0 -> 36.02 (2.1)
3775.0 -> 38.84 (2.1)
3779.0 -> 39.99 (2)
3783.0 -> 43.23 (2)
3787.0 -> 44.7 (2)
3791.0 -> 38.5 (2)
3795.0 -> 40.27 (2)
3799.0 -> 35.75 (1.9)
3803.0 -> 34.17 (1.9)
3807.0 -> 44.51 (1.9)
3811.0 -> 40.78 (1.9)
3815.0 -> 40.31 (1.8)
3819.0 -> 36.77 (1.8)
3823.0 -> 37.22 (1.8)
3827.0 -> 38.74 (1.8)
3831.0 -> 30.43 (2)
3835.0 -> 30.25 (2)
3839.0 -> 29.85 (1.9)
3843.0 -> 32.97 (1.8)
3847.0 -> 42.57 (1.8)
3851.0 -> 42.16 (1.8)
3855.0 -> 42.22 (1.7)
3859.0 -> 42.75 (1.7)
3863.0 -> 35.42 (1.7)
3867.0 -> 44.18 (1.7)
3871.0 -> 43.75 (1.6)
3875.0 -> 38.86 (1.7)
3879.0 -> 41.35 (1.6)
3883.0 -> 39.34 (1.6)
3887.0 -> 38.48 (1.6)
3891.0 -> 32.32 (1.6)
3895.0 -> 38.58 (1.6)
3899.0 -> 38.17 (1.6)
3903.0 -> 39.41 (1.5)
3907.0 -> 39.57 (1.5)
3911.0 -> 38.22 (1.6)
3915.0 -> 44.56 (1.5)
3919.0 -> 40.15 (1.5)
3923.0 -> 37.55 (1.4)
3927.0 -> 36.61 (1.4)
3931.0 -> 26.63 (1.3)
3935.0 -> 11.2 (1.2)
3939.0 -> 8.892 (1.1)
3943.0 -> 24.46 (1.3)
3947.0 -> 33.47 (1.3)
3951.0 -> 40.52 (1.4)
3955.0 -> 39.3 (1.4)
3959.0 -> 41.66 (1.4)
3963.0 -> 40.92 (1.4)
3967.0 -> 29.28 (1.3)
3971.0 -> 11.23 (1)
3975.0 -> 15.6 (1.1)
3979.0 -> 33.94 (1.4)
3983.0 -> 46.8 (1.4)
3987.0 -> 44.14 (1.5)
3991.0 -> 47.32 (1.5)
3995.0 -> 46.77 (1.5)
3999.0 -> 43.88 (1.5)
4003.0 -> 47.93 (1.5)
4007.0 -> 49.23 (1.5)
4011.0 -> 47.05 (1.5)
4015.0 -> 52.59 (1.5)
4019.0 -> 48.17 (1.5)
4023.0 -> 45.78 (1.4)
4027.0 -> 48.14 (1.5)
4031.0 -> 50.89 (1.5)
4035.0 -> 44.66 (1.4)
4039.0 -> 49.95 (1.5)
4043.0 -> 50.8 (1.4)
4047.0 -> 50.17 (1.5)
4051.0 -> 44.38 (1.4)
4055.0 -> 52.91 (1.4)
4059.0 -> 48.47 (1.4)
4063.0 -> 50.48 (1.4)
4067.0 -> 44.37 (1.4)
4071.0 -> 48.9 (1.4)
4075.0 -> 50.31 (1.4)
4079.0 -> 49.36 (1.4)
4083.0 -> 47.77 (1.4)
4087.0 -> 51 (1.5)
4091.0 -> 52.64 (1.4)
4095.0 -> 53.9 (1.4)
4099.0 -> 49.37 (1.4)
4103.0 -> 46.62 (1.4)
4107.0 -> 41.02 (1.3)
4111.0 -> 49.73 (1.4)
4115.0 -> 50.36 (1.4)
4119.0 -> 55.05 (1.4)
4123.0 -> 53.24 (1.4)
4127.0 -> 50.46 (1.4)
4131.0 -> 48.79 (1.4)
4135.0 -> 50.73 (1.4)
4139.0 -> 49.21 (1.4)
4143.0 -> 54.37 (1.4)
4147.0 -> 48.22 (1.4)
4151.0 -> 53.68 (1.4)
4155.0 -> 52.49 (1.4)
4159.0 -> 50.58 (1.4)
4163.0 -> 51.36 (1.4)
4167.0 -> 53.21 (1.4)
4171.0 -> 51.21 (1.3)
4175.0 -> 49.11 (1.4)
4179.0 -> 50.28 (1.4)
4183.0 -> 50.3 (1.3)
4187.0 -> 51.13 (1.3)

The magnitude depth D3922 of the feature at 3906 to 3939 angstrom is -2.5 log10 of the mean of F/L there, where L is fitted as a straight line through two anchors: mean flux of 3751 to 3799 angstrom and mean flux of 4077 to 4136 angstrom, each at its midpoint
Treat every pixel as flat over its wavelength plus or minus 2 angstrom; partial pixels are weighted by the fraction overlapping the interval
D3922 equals 0.313 mag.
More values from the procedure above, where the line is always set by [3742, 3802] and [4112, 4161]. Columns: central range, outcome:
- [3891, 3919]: 0.09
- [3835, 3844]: 0.28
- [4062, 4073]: 0.03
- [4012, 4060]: -0.03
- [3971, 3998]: 0.23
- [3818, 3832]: 0.10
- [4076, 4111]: 0.02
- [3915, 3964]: 0.34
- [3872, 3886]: 0.05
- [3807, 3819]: -0.04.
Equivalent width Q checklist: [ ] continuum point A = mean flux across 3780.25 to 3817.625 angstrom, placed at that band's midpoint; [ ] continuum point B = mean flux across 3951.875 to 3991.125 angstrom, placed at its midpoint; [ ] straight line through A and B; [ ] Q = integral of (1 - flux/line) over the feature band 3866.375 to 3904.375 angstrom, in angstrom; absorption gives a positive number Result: -1.9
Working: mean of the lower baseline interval 40.2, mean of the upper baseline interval 34.6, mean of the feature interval 39.3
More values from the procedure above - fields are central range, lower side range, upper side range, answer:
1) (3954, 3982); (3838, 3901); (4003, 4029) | 9.11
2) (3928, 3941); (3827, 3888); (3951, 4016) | 7.29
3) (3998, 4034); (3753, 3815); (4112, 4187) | -1.05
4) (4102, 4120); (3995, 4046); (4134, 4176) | 0.73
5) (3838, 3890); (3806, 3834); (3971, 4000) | -2.41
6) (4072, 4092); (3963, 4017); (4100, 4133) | -1.39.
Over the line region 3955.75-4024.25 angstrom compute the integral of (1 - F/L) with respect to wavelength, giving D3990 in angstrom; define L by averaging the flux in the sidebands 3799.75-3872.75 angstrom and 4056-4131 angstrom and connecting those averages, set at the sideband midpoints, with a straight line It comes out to 6.9 angstrom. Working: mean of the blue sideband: 38.2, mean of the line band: 40.6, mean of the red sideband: 49.6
